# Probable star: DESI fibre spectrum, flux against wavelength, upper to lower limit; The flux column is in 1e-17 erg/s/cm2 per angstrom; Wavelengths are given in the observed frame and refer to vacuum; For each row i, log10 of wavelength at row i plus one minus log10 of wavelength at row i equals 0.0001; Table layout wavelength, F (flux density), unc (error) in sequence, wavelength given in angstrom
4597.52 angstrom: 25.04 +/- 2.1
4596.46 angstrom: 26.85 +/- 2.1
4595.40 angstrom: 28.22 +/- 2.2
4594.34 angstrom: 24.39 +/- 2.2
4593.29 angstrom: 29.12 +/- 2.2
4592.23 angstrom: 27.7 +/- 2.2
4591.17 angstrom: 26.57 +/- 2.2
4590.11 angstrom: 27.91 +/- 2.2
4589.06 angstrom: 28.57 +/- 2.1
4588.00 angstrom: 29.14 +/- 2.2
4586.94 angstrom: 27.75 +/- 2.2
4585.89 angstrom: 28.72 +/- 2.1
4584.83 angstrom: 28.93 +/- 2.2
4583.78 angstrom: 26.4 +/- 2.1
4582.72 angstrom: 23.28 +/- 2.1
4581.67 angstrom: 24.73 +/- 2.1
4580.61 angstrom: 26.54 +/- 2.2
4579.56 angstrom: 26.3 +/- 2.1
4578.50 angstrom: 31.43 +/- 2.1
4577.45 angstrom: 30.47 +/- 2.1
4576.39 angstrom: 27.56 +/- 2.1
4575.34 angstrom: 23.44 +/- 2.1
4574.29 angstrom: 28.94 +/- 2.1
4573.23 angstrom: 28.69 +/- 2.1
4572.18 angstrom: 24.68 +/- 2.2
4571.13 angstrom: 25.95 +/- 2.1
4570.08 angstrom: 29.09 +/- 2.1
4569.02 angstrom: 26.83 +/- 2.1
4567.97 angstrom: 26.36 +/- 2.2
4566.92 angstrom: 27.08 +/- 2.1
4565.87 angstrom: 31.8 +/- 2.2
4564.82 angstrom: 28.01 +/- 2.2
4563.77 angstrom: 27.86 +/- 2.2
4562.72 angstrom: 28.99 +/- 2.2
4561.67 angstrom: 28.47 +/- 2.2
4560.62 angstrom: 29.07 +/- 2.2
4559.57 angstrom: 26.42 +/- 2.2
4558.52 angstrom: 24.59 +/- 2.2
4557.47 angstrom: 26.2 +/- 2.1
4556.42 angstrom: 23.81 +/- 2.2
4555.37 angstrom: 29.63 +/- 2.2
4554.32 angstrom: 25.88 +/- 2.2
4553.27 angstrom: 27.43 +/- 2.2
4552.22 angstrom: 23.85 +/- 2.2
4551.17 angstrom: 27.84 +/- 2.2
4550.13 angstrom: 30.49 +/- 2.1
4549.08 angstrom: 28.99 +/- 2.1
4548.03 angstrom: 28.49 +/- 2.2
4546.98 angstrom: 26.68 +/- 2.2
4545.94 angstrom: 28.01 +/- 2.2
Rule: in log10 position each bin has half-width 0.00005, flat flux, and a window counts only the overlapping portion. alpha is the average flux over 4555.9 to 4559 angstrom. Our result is 24.9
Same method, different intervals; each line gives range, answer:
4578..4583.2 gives 26.5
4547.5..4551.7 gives 28.9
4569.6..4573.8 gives 27.1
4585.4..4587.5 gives 28.3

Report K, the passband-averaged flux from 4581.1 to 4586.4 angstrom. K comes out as 26.4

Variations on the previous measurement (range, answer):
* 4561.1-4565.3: 28.4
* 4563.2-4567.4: 28.7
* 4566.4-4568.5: 26.8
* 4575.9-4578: 29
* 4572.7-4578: 27.8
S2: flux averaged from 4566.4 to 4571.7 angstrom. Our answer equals 27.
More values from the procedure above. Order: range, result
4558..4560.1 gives 25.5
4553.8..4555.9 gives 27.7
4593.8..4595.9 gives 26.4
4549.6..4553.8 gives 27.4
